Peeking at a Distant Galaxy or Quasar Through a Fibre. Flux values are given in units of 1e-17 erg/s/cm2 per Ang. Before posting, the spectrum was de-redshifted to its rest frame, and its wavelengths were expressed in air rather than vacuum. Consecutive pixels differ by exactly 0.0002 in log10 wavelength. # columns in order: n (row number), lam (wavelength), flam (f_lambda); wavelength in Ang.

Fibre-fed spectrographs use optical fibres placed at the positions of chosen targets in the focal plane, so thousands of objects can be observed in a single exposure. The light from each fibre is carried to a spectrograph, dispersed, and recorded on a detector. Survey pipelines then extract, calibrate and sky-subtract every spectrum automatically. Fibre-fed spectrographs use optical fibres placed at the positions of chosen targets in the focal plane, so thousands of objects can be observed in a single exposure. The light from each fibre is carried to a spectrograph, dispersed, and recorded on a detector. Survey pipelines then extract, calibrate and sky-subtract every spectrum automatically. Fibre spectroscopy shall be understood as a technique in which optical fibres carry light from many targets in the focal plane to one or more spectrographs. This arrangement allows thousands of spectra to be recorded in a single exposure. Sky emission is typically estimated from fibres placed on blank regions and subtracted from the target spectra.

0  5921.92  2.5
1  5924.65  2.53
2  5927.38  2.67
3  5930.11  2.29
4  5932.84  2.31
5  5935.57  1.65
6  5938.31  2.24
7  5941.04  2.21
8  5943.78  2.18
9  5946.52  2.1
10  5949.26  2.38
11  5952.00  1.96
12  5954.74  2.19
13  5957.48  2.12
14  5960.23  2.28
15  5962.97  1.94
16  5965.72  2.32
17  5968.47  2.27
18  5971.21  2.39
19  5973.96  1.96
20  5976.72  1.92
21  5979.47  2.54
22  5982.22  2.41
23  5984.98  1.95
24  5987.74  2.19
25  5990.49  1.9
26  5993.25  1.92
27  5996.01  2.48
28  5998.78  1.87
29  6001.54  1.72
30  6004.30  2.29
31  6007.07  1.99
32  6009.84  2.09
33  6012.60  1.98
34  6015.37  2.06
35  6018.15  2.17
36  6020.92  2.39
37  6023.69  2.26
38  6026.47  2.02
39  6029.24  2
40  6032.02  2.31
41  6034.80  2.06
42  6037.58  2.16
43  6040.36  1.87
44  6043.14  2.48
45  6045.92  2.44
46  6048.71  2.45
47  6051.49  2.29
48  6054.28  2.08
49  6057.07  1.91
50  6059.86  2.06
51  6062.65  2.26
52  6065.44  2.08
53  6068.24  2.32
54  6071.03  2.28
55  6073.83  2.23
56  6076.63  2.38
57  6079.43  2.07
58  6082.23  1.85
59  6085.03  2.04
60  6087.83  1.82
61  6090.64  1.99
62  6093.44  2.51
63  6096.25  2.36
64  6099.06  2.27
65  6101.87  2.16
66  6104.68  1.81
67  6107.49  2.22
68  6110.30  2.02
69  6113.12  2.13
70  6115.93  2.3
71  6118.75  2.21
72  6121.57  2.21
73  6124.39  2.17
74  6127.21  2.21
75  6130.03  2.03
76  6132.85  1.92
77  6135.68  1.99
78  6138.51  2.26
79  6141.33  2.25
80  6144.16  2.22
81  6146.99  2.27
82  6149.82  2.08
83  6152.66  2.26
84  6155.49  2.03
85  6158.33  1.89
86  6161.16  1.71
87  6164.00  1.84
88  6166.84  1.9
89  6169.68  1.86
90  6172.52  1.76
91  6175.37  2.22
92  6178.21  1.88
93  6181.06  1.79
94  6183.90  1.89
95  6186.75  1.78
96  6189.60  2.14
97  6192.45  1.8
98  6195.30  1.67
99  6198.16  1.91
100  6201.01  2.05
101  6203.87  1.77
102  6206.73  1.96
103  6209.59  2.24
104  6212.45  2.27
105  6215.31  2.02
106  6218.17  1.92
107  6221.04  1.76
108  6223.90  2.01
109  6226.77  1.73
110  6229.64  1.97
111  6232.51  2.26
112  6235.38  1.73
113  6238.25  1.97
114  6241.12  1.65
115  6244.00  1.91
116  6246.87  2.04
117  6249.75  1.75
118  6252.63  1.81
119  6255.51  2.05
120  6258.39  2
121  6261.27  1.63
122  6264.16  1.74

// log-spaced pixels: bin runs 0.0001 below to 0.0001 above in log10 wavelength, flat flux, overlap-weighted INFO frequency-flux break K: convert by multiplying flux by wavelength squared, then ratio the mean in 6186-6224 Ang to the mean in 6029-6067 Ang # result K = 0.9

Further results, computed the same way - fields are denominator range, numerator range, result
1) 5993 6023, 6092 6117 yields 1.08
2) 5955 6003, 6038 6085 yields 1.05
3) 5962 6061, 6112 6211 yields 0.99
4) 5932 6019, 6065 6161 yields 1.05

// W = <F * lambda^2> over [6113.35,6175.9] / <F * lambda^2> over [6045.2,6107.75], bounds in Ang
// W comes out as 1.0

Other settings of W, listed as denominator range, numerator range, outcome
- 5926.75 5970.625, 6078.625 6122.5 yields 1.02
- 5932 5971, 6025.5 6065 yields 1.04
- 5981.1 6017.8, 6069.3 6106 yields 1.07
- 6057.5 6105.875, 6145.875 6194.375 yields 0.93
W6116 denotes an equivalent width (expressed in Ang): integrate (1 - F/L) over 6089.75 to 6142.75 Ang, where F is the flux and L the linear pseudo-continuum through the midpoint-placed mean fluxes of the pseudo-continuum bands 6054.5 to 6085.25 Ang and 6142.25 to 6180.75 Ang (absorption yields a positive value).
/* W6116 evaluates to -2.5 Ang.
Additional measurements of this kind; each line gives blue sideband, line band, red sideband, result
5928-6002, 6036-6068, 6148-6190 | -2.1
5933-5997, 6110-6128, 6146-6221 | -1.6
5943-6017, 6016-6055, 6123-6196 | -2.4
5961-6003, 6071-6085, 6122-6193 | -0.5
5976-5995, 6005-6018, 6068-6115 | 0.5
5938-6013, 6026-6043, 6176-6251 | -0.2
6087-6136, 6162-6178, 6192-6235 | 1.0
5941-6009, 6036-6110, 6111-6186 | -2.9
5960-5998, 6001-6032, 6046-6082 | 1.0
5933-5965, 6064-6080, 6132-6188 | -1.5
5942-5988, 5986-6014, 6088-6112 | 1.7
